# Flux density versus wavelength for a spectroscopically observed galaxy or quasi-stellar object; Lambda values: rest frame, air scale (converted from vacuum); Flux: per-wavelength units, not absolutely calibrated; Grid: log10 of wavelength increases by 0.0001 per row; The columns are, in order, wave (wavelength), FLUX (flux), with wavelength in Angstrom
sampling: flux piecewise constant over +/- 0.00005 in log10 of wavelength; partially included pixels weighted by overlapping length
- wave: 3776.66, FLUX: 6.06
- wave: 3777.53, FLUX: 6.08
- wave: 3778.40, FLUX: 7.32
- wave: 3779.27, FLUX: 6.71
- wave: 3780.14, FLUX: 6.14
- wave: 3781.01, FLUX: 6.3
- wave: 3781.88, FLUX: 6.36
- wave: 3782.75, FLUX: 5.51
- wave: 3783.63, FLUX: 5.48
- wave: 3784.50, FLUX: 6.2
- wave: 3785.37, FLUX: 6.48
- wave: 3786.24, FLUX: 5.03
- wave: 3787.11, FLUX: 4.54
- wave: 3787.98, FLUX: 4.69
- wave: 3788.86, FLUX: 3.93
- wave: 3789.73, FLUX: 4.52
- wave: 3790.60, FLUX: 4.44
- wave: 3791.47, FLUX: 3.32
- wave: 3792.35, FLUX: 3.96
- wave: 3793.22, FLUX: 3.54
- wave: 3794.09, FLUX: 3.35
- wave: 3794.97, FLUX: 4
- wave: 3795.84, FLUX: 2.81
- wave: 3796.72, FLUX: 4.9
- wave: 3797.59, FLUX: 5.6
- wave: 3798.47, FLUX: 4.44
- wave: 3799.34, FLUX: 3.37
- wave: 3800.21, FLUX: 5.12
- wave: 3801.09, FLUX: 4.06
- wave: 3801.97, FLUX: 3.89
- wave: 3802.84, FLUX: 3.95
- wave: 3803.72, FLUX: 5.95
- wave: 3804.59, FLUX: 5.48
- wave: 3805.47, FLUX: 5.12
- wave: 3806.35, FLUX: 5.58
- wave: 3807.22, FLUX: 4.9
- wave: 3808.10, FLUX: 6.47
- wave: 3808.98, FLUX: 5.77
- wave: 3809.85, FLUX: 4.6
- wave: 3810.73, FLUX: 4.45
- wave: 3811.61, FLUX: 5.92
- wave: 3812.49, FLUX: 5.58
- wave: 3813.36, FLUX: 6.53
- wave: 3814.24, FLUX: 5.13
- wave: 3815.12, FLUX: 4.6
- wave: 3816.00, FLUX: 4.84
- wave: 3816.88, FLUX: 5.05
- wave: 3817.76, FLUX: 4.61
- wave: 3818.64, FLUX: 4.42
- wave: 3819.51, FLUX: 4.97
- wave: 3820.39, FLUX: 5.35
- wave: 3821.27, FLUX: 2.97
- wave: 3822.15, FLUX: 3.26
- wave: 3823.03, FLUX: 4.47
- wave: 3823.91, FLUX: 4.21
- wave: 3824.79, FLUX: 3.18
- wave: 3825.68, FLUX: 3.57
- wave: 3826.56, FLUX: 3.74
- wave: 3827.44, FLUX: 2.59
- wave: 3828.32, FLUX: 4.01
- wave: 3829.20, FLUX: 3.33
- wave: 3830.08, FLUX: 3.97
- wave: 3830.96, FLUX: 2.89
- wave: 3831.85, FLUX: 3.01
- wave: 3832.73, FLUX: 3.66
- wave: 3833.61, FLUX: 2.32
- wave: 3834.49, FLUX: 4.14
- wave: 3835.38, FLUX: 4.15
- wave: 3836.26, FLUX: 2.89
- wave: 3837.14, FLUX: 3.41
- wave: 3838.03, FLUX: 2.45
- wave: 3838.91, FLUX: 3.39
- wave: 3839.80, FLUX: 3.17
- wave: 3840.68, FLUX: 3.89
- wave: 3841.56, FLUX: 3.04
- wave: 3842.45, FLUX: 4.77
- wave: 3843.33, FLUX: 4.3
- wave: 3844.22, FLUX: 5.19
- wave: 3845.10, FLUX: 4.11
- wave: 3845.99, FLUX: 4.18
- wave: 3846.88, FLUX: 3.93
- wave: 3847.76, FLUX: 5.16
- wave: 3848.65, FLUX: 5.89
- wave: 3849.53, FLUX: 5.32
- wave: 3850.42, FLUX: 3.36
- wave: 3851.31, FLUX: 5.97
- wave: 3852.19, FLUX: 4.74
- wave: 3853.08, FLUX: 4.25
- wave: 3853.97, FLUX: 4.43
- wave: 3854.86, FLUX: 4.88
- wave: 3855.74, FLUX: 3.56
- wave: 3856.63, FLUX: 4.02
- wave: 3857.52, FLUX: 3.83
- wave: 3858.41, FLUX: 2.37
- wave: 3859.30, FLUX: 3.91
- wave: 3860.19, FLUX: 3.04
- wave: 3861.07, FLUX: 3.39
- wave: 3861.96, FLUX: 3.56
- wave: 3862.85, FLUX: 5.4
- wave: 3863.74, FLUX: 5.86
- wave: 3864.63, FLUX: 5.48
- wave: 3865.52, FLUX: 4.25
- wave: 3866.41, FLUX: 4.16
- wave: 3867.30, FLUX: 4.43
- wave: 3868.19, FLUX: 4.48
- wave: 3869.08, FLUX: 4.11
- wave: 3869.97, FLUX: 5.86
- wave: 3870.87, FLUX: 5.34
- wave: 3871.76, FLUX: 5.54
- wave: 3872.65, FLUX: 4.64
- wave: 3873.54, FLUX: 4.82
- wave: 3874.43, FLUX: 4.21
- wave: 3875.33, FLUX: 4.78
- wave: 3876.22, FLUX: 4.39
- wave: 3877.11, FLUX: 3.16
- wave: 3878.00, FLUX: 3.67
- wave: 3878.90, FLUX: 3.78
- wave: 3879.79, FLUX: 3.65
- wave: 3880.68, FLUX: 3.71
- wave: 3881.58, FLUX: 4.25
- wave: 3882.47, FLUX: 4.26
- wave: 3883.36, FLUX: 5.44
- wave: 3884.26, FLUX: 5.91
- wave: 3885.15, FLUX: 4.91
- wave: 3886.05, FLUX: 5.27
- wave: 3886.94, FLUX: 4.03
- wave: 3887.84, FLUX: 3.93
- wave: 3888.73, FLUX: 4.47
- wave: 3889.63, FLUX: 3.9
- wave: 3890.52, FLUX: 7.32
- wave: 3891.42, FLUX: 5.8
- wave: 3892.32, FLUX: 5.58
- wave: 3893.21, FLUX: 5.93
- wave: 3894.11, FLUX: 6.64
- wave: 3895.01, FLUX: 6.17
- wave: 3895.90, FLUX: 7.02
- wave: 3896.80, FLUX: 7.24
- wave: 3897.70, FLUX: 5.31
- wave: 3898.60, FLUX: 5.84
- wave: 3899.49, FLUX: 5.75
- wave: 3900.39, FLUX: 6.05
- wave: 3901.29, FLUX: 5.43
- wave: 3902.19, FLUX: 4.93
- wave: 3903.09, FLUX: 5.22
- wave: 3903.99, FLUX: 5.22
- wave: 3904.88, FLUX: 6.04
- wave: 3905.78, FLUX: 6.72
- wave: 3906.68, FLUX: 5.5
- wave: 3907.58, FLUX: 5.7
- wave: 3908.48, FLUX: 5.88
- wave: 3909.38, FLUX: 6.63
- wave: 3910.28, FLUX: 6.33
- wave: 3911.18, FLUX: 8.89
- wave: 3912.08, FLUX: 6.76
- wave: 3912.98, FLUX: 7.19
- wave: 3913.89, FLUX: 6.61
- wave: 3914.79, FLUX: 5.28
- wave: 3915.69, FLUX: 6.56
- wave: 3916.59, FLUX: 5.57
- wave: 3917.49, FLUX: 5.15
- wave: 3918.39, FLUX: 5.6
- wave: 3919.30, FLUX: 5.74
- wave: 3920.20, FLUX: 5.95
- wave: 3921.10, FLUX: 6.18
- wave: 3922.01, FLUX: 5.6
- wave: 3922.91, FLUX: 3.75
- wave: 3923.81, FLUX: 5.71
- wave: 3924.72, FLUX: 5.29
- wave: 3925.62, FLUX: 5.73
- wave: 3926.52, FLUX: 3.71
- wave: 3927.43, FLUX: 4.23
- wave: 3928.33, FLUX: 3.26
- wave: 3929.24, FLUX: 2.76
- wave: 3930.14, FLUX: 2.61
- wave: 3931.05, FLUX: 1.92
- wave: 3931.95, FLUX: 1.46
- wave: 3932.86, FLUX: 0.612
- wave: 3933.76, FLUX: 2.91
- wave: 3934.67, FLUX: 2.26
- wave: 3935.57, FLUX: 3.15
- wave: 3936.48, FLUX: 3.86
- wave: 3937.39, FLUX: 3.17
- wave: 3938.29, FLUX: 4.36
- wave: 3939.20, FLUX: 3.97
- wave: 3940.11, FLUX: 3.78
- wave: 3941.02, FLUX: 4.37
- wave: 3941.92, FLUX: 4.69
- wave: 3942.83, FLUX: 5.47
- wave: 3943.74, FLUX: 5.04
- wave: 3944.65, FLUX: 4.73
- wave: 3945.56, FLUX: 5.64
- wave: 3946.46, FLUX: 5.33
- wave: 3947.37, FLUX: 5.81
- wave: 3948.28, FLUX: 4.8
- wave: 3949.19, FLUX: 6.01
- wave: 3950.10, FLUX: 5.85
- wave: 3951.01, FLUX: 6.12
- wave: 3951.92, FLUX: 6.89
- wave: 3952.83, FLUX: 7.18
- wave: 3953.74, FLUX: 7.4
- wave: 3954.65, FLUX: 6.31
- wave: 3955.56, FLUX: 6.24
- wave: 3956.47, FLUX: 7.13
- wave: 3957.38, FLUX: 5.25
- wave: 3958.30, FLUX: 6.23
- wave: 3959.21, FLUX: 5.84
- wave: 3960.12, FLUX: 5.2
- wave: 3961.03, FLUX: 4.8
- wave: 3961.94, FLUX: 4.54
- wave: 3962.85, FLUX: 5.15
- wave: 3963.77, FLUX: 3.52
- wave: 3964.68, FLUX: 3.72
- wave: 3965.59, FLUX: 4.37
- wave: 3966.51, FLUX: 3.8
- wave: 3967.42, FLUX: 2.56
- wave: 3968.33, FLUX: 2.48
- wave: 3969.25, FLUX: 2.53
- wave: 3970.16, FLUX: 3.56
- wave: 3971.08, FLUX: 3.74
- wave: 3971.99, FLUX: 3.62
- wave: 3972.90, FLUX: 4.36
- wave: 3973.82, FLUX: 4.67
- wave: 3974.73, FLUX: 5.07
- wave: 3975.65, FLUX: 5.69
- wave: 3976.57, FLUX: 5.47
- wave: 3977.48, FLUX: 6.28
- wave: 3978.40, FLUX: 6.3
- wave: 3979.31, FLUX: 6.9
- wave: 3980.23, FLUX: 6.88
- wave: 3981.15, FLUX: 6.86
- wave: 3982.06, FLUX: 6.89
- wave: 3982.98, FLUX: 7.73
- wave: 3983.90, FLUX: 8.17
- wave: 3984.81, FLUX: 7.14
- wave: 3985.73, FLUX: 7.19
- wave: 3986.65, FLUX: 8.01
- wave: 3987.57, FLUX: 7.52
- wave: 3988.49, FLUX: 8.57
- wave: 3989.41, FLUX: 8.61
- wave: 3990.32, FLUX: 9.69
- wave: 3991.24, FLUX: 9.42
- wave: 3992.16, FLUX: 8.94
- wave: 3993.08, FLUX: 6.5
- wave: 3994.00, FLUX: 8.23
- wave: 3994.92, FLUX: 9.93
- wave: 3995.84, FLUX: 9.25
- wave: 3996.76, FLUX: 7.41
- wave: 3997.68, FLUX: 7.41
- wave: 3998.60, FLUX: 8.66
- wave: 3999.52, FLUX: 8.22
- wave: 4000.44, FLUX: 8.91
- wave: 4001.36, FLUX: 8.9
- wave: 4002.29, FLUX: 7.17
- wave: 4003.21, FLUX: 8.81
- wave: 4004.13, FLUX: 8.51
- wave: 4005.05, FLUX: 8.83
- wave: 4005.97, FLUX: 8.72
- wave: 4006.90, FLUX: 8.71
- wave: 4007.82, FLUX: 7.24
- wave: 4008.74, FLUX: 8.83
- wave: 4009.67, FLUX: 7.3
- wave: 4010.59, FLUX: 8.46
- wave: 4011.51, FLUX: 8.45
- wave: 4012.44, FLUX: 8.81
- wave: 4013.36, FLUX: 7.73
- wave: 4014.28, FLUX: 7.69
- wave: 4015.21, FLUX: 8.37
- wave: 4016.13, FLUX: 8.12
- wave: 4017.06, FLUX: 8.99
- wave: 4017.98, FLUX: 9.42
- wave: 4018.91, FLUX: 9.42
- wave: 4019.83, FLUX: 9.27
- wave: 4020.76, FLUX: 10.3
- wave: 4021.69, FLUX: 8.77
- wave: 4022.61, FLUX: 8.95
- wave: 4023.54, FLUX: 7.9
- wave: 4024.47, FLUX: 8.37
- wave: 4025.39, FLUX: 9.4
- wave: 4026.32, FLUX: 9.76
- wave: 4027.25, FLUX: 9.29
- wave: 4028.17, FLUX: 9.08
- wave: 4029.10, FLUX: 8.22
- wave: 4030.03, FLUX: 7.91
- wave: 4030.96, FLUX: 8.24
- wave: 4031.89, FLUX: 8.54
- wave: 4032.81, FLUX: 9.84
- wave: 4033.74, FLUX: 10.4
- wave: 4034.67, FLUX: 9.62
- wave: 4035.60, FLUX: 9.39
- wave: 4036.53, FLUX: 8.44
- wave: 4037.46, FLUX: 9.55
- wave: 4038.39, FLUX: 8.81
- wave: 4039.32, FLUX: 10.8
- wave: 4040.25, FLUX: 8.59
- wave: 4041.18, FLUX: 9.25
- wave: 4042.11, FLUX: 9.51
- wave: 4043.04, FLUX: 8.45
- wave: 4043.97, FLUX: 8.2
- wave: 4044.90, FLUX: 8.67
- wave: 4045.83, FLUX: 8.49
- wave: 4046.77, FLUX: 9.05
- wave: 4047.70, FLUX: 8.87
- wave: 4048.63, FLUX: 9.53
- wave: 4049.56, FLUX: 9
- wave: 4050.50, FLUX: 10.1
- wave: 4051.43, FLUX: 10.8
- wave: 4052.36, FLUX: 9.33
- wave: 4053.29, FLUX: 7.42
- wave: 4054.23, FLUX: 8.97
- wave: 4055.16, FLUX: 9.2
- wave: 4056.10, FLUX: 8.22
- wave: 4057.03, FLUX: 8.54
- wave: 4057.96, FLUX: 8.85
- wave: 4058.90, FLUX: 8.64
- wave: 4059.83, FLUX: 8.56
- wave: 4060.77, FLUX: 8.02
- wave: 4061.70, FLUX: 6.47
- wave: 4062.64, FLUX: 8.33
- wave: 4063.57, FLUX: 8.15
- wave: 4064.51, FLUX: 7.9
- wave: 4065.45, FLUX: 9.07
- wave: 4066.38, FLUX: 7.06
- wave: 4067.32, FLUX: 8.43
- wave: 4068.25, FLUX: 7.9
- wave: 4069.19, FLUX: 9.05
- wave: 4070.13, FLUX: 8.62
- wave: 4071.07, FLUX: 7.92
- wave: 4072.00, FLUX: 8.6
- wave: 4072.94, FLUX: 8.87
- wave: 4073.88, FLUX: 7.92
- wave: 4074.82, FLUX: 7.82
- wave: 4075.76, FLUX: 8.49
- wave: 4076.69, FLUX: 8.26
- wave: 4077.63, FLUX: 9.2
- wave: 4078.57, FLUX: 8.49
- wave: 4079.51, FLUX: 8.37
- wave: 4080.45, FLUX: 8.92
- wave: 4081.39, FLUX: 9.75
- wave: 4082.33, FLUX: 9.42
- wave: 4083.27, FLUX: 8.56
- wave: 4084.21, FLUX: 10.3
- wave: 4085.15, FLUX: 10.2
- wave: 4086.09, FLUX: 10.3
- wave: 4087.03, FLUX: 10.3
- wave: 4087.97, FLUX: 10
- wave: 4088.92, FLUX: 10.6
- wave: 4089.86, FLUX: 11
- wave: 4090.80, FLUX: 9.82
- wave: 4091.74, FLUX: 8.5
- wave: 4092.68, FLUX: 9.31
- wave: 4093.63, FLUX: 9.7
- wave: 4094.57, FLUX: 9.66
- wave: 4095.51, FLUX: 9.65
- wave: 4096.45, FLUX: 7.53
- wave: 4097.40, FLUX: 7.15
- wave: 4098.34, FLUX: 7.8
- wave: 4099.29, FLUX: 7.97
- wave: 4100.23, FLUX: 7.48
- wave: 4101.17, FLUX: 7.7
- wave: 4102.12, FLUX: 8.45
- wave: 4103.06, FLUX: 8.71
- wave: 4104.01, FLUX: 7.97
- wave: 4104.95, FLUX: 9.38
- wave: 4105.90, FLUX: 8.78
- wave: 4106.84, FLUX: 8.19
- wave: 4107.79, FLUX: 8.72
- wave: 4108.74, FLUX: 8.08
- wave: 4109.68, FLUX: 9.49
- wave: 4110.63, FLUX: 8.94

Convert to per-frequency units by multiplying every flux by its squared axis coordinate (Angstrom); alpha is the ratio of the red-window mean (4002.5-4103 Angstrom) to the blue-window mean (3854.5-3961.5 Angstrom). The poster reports 1.9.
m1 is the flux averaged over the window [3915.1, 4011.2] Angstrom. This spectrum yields 5.85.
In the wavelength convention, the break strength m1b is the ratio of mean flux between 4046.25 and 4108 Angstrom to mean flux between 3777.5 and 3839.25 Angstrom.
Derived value 1.9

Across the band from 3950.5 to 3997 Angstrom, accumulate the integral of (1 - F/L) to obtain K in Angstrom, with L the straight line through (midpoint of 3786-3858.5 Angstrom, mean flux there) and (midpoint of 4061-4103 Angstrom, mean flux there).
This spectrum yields 4.9 Angstrom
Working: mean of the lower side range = 4.28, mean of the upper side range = 8.75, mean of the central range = 6.19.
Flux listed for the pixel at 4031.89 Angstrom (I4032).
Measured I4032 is 8.54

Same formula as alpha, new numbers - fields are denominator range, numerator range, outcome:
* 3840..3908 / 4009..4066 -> 1.98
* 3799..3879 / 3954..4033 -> 1.82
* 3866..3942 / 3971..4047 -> 1.76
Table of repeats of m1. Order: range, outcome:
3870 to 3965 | 5.1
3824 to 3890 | 4.15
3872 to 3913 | 5.38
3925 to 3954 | 4.33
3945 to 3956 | 6.12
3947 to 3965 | 5.71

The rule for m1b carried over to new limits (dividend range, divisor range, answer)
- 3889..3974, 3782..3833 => 1.12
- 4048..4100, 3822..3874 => 2.16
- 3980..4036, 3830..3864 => 2.13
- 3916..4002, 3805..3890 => 1.29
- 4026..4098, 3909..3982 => 1.80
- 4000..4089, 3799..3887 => 2.02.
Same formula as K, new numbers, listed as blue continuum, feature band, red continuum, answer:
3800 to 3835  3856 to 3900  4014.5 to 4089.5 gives 6.43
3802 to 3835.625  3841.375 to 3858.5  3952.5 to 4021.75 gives 1.67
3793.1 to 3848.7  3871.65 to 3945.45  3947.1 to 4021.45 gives 9.34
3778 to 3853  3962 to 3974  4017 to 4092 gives 5.95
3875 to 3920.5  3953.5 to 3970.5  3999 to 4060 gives 5.63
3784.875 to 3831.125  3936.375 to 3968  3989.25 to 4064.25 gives 9.40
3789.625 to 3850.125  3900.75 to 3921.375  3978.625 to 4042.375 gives 0.87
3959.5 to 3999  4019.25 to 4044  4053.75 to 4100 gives -4.89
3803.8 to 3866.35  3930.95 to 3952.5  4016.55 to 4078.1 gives 7.46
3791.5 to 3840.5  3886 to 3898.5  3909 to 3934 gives -2.34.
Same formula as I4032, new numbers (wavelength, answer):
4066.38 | 7.06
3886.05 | 5.27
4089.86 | 11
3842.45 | 4.77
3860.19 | 3.04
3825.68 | 3.57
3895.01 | 6.17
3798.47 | 4.44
